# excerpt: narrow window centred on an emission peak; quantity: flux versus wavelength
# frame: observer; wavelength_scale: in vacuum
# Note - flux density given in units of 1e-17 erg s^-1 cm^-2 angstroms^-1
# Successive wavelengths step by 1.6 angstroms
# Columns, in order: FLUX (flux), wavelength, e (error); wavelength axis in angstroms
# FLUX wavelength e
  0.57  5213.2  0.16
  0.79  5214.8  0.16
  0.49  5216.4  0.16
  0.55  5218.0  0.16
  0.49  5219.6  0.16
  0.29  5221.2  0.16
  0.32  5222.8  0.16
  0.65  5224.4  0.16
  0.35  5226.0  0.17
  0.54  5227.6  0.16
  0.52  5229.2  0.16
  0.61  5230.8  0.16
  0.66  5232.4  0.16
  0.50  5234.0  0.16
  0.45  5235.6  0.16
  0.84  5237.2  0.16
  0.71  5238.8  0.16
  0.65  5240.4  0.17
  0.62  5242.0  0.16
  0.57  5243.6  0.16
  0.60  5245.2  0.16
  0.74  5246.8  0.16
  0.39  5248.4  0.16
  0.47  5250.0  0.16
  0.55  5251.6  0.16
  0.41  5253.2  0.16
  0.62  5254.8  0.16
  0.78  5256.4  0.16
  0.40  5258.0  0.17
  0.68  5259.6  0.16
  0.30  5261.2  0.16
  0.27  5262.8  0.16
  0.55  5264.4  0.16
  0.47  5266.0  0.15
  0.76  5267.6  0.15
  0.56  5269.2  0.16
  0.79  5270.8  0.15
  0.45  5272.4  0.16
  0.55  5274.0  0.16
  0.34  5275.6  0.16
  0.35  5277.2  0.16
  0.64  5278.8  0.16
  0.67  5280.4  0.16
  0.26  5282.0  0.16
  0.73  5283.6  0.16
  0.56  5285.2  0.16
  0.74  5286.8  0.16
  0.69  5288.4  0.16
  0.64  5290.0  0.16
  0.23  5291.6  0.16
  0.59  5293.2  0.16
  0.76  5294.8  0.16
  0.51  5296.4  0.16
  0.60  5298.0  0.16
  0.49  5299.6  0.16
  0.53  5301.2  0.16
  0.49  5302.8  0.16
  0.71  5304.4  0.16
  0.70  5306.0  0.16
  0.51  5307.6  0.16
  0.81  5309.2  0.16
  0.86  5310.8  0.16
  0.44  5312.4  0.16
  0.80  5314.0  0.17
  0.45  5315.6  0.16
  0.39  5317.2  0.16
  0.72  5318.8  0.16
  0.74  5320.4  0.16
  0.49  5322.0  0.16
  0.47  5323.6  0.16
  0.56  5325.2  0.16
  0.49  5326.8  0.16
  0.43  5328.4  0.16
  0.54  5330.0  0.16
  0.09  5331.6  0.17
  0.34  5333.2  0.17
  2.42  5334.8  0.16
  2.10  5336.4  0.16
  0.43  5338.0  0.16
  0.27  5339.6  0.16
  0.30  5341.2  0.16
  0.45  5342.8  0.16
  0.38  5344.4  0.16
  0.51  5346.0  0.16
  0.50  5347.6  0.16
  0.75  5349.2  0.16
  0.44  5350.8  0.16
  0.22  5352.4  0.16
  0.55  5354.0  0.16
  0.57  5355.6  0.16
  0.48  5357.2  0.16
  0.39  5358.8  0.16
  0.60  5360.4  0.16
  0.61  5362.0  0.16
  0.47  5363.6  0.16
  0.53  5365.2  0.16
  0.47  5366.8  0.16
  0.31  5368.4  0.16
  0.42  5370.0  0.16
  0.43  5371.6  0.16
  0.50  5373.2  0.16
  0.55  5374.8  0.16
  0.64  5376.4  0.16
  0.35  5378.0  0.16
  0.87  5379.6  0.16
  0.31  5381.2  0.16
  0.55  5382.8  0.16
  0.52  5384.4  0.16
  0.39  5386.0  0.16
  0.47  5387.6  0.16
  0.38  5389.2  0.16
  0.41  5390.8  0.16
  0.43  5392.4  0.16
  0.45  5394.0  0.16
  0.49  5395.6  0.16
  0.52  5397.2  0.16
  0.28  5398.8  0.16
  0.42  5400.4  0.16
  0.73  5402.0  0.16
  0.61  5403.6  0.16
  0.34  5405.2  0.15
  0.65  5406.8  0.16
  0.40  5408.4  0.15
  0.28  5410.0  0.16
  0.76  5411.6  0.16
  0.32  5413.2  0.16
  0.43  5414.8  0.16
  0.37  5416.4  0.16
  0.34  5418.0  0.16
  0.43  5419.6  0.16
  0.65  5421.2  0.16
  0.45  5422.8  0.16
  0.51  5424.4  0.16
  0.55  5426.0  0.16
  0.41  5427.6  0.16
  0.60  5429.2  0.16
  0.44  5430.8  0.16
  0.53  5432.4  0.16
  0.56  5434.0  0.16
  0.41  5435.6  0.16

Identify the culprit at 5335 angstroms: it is Hbeta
